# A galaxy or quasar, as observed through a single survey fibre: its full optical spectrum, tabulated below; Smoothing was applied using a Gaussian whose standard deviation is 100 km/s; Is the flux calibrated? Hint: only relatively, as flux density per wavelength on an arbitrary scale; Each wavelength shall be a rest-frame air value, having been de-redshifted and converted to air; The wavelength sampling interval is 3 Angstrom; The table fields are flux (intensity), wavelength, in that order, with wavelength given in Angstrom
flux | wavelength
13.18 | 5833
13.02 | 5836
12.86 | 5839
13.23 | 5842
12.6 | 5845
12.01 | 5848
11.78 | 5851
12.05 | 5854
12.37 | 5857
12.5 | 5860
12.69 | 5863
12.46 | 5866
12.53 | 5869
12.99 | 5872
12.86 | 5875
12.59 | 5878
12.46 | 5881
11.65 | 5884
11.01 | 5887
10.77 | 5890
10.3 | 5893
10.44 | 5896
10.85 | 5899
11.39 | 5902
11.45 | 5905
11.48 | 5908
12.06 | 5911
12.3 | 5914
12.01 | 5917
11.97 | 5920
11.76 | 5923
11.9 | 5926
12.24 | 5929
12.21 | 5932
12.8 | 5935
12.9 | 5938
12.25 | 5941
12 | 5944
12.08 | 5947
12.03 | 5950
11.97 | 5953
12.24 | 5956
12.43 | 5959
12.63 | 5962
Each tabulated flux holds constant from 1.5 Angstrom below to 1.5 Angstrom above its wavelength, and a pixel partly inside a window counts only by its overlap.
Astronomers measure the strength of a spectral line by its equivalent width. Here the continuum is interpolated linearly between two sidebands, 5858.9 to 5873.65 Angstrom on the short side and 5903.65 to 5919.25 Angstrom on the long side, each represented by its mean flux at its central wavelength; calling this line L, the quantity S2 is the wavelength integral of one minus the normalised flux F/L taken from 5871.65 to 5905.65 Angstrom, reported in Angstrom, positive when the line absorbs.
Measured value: 2.1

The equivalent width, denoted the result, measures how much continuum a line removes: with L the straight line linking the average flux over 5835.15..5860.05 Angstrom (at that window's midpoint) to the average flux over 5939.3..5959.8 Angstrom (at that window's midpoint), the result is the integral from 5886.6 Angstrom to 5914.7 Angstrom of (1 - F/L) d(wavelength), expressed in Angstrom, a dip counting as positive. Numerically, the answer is 2.6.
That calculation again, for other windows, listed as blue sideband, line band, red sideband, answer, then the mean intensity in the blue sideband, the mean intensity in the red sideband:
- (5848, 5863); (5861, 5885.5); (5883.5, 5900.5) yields -2.1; 12.2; 10.8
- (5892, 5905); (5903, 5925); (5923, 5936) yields -0.6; 10.8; 12.2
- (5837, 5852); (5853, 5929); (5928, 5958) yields 3.3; 12.5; 12.3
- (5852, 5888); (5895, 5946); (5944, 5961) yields 1.4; 12.4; 12.2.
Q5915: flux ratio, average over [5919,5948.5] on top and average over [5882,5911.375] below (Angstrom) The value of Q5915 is 1.1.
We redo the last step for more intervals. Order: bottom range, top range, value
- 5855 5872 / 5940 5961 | 0.97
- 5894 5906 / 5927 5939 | 1.14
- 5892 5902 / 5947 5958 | 1.13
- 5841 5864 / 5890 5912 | 0.90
